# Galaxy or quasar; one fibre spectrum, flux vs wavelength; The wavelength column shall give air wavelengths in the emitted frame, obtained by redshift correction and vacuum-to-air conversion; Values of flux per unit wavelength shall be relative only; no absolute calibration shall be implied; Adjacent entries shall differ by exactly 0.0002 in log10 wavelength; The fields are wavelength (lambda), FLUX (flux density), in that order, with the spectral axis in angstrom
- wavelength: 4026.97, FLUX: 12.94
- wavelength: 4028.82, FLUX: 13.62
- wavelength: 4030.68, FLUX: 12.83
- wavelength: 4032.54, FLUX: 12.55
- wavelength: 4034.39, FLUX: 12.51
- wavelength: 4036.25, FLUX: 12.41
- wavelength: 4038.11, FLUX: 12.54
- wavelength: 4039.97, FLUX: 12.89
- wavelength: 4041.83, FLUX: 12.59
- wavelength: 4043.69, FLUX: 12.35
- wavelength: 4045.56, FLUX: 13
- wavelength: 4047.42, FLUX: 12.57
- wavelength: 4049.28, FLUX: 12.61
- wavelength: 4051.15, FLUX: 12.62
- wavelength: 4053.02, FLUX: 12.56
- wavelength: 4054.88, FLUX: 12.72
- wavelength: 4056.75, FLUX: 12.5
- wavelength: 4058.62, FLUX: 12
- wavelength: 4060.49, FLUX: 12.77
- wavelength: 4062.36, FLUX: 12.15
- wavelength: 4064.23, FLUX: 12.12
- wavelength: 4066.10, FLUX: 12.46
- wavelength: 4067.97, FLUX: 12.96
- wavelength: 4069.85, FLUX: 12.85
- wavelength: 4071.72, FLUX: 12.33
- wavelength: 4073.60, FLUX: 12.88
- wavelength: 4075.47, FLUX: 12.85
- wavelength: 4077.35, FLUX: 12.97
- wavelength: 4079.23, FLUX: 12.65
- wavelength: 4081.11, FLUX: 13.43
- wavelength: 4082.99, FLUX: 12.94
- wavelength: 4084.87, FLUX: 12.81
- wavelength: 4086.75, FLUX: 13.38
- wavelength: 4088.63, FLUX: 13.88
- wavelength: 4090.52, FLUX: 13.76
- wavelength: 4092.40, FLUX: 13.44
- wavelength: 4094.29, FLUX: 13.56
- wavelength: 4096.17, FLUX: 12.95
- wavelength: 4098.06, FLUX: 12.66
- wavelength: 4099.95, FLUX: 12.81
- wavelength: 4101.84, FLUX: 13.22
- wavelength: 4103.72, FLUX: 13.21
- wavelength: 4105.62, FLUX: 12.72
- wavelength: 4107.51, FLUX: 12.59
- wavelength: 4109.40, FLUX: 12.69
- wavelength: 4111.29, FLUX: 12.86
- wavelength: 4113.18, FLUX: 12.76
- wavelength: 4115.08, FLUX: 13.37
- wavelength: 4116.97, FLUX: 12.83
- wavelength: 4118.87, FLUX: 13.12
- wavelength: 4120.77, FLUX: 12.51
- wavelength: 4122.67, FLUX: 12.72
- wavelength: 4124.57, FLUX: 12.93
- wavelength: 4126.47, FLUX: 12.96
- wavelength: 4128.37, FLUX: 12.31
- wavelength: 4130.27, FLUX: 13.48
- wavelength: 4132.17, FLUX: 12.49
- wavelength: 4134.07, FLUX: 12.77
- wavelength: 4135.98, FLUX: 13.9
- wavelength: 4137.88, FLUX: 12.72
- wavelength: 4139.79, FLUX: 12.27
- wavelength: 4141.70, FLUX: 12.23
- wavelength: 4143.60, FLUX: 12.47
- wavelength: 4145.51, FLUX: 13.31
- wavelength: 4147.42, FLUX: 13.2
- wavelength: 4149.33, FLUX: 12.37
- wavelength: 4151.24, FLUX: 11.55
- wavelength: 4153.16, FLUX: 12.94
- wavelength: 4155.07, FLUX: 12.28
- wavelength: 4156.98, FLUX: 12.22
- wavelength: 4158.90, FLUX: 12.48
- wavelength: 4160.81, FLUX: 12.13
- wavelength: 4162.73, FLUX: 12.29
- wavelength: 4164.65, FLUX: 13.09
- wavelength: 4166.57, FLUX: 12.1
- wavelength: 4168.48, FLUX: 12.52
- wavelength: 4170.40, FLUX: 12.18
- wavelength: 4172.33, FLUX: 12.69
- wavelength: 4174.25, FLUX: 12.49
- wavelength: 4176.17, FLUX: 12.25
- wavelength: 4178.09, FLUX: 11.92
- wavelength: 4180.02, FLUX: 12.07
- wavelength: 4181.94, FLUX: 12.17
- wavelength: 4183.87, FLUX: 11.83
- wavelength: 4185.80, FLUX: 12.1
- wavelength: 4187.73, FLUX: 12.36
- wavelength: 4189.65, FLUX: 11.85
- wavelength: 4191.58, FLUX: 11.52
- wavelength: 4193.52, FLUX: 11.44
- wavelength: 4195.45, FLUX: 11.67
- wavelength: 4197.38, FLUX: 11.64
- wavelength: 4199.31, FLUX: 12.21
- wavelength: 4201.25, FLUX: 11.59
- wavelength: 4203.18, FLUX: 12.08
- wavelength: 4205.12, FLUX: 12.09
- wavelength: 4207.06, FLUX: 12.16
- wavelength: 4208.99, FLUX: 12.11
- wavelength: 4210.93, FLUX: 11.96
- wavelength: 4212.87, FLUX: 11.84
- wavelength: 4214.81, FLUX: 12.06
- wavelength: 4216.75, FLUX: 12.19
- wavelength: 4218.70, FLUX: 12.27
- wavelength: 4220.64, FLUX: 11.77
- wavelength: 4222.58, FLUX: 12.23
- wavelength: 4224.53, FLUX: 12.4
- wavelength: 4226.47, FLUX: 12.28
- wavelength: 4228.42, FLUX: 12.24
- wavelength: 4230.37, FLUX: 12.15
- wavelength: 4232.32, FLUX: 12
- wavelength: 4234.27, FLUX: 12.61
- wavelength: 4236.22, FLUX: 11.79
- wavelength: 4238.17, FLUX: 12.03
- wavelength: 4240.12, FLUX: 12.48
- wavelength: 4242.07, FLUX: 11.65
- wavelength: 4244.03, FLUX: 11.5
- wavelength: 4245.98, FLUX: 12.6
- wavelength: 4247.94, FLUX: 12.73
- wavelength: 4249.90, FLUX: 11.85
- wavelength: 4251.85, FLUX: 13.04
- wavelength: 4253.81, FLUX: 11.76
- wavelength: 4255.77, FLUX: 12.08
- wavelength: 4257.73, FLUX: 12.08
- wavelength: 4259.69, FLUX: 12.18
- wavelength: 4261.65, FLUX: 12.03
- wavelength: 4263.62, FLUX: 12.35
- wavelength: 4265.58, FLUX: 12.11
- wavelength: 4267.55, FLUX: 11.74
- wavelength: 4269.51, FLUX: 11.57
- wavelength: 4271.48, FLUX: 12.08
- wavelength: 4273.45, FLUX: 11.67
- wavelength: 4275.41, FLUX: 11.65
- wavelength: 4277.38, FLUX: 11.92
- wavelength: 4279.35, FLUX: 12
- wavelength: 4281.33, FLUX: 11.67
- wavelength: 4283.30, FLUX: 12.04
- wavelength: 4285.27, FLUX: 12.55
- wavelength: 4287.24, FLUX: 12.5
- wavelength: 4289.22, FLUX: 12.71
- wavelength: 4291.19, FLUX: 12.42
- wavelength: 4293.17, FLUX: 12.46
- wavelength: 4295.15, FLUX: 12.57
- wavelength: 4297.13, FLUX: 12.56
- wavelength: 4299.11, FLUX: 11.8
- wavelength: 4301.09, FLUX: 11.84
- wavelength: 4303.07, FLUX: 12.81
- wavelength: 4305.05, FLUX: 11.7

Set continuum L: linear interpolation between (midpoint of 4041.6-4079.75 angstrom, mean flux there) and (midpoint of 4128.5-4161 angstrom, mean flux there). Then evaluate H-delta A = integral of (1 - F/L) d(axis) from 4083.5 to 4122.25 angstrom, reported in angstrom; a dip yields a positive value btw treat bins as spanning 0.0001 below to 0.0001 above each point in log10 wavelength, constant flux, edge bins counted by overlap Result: -1.3 angstrom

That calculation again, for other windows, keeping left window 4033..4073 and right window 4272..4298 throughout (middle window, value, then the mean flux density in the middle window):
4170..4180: 0.1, 12.3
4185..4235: 1.2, 12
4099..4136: -1.3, 12.9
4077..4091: -0.8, 13.2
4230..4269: 0.4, 12.1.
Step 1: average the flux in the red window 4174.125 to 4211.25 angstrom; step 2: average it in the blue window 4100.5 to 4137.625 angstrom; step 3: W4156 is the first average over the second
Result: 0.93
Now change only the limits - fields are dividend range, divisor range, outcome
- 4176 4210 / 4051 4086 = 0.94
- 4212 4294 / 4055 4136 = 0.94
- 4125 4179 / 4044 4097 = 0.98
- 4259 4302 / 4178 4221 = 1.01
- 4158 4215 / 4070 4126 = 0.93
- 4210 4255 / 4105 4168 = 0.96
